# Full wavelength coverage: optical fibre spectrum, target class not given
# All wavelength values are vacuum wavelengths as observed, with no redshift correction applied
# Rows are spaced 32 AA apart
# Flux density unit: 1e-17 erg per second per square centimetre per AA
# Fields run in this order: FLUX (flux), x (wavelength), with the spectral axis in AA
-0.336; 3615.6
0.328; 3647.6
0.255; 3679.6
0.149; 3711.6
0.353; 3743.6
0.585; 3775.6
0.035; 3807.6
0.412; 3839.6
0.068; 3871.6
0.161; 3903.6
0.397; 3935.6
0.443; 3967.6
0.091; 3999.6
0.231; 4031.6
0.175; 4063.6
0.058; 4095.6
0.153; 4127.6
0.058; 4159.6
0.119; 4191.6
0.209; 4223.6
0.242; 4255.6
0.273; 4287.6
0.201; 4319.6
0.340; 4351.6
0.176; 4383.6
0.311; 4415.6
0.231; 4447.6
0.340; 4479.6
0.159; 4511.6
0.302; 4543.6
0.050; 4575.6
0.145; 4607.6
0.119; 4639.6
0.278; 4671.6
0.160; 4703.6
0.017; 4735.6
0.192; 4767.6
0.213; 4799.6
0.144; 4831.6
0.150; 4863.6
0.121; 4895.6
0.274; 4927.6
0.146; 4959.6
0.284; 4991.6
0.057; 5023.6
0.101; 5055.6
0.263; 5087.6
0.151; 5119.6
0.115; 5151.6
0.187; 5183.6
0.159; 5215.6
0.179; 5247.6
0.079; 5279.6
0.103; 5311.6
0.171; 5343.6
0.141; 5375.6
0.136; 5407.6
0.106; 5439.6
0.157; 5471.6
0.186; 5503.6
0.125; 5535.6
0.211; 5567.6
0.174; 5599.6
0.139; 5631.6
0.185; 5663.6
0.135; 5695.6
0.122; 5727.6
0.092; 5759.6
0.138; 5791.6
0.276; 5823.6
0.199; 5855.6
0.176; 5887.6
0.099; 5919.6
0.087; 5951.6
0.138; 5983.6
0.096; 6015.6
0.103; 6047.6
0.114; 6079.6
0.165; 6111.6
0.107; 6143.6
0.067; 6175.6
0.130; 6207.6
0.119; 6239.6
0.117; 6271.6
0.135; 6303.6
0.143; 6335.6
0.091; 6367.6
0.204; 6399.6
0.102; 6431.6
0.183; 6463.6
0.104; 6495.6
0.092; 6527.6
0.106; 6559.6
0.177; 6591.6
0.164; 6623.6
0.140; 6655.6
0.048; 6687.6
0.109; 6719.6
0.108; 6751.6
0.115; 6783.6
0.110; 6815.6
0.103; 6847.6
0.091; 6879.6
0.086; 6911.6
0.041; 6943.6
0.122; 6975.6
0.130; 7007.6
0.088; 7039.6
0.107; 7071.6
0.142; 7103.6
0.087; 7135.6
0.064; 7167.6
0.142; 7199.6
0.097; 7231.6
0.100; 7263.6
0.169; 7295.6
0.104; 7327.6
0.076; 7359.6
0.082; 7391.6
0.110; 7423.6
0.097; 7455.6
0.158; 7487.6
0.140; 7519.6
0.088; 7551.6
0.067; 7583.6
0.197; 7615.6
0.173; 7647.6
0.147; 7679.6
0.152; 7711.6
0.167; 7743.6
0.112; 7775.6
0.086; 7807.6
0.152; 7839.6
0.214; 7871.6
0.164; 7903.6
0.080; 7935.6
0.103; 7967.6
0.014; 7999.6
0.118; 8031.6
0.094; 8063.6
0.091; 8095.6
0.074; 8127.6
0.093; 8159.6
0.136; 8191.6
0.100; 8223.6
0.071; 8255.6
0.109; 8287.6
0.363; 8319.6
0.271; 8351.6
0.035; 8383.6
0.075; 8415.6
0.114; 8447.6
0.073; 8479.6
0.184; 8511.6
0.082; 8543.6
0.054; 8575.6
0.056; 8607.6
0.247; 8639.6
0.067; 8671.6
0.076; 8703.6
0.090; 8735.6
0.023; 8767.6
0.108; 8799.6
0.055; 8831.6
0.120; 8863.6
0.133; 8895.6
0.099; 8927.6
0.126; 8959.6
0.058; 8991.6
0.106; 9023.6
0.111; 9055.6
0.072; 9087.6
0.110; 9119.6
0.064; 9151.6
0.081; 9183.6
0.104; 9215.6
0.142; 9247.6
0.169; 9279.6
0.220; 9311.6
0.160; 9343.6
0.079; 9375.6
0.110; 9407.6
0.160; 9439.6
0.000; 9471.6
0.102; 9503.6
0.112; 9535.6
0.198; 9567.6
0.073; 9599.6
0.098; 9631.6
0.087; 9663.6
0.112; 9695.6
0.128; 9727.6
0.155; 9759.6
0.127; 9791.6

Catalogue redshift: 1.23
